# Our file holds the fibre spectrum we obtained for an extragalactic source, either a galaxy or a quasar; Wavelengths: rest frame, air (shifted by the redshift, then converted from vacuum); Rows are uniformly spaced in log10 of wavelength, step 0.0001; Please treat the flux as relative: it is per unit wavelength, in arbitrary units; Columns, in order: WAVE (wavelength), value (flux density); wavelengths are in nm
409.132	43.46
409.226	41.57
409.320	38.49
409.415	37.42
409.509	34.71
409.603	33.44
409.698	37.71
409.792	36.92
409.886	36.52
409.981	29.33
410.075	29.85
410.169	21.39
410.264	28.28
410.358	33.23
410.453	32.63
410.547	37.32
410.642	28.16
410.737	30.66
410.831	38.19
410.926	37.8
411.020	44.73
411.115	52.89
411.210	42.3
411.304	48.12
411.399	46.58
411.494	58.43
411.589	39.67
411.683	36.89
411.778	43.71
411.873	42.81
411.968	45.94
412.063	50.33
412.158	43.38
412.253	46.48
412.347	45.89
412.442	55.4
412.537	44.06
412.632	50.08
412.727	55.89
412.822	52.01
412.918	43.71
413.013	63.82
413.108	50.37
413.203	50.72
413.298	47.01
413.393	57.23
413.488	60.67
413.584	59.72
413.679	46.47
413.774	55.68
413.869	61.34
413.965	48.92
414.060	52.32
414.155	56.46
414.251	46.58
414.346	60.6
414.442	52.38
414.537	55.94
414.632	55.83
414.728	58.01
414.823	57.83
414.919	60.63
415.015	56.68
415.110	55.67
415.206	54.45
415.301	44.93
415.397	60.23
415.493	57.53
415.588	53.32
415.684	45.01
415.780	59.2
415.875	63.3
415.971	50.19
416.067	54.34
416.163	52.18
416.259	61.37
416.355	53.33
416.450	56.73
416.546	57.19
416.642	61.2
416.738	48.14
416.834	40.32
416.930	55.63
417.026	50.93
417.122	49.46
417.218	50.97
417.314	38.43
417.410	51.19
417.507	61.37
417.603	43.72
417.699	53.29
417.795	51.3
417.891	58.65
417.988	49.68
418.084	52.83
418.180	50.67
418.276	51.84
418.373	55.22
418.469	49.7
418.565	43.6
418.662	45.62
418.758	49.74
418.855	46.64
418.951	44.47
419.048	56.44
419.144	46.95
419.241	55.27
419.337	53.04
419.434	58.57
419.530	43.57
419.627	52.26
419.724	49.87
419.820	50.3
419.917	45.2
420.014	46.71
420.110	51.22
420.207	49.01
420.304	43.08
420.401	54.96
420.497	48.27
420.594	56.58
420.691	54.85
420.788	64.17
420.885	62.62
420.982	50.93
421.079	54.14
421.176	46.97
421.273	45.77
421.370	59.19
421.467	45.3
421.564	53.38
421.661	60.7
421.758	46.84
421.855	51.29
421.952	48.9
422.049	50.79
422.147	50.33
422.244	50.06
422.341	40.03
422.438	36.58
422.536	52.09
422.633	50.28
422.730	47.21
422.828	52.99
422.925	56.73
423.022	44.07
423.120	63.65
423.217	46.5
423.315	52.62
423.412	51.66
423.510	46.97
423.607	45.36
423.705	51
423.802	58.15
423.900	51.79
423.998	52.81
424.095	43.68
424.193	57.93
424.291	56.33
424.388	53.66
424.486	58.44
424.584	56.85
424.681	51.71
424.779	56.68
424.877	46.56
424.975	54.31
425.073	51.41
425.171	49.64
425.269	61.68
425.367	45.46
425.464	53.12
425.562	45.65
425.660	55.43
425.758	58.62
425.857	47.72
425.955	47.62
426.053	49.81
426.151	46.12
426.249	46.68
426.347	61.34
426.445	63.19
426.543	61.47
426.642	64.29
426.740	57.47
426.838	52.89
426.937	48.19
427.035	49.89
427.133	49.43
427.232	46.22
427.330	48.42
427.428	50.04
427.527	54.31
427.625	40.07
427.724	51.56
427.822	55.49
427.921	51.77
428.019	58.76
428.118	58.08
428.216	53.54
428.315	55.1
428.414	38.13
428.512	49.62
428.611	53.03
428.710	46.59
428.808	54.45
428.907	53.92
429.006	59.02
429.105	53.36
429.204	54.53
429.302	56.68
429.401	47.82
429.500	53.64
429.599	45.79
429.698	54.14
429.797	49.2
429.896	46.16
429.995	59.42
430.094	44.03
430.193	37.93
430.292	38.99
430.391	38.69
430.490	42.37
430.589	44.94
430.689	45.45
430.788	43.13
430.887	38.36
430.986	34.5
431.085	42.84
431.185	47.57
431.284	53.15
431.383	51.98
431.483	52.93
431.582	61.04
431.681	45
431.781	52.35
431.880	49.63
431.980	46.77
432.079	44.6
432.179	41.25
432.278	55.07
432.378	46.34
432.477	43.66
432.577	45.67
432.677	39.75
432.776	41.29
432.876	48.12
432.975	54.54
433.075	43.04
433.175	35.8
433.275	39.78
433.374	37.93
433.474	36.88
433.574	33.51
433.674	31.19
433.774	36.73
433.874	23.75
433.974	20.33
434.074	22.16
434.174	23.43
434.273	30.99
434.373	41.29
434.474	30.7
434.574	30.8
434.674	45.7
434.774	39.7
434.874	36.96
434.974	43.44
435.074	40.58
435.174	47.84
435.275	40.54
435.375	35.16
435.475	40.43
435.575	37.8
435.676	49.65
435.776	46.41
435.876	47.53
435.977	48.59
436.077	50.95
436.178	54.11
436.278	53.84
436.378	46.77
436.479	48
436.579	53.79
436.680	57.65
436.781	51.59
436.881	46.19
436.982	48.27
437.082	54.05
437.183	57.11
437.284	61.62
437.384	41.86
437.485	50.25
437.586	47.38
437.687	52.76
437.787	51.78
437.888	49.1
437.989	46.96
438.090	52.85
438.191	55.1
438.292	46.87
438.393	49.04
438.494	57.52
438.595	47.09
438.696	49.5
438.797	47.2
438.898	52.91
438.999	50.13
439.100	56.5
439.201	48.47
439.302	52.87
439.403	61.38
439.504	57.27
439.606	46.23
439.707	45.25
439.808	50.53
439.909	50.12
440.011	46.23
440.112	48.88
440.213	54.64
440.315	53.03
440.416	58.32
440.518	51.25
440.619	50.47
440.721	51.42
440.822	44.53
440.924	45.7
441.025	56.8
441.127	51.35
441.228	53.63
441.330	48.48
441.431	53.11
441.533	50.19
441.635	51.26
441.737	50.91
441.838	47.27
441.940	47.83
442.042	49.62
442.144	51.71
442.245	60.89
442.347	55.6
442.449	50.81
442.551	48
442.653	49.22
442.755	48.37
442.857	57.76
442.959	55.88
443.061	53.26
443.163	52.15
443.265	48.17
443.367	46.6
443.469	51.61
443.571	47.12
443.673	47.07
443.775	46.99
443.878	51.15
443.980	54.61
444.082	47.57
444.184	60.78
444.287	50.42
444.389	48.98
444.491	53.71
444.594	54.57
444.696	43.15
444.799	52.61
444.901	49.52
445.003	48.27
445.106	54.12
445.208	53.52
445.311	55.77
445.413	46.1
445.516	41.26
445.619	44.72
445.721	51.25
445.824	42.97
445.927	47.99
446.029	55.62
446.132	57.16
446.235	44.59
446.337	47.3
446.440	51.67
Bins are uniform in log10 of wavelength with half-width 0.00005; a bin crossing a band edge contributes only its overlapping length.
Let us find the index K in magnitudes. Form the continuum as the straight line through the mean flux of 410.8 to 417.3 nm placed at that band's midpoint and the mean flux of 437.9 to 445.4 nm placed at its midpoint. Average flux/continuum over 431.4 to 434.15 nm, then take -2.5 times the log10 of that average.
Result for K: 0.22 mag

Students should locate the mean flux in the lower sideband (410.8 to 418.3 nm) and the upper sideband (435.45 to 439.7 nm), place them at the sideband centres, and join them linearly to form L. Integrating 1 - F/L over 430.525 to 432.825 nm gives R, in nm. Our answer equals 0.20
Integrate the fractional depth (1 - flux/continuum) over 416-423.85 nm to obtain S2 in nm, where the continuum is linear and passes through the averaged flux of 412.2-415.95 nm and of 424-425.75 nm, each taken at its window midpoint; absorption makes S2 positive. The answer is 0.334 nm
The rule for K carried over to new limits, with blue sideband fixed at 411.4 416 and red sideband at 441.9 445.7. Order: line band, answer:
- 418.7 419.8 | 0.03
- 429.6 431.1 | 0.17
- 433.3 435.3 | 0.42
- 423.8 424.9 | -0.04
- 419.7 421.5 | 0.01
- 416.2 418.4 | 0.00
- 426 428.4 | -0.03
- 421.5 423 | 0.05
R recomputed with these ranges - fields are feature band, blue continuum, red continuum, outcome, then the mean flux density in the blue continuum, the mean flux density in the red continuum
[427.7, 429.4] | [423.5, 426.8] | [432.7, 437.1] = -0.13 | 53.3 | 41.5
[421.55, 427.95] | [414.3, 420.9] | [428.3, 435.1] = -0.48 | 52.6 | 43.8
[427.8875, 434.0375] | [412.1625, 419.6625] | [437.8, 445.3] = 0.67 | 52.6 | 51.1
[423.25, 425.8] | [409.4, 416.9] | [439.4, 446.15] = -0.17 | 48.2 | 50.8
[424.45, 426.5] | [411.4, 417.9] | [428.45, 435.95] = -0.25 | 52.3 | 43.7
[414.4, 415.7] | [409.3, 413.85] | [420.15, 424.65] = -0.25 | 43.6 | 51.6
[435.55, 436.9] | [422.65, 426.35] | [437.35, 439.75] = 0.03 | 51.9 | 50.7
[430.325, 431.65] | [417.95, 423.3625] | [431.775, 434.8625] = -0.15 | 50.7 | 38.9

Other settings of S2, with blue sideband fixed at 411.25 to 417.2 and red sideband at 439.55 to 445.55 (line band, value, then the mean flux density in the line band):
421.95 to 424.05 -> 0.08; 50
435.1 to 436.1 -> 0.14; 44.2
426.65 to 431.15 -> 0.21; 49.2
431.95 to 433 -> 0.11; 45.9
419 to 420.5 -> 0.05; 50.4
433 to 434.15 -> 0.41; 33.1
